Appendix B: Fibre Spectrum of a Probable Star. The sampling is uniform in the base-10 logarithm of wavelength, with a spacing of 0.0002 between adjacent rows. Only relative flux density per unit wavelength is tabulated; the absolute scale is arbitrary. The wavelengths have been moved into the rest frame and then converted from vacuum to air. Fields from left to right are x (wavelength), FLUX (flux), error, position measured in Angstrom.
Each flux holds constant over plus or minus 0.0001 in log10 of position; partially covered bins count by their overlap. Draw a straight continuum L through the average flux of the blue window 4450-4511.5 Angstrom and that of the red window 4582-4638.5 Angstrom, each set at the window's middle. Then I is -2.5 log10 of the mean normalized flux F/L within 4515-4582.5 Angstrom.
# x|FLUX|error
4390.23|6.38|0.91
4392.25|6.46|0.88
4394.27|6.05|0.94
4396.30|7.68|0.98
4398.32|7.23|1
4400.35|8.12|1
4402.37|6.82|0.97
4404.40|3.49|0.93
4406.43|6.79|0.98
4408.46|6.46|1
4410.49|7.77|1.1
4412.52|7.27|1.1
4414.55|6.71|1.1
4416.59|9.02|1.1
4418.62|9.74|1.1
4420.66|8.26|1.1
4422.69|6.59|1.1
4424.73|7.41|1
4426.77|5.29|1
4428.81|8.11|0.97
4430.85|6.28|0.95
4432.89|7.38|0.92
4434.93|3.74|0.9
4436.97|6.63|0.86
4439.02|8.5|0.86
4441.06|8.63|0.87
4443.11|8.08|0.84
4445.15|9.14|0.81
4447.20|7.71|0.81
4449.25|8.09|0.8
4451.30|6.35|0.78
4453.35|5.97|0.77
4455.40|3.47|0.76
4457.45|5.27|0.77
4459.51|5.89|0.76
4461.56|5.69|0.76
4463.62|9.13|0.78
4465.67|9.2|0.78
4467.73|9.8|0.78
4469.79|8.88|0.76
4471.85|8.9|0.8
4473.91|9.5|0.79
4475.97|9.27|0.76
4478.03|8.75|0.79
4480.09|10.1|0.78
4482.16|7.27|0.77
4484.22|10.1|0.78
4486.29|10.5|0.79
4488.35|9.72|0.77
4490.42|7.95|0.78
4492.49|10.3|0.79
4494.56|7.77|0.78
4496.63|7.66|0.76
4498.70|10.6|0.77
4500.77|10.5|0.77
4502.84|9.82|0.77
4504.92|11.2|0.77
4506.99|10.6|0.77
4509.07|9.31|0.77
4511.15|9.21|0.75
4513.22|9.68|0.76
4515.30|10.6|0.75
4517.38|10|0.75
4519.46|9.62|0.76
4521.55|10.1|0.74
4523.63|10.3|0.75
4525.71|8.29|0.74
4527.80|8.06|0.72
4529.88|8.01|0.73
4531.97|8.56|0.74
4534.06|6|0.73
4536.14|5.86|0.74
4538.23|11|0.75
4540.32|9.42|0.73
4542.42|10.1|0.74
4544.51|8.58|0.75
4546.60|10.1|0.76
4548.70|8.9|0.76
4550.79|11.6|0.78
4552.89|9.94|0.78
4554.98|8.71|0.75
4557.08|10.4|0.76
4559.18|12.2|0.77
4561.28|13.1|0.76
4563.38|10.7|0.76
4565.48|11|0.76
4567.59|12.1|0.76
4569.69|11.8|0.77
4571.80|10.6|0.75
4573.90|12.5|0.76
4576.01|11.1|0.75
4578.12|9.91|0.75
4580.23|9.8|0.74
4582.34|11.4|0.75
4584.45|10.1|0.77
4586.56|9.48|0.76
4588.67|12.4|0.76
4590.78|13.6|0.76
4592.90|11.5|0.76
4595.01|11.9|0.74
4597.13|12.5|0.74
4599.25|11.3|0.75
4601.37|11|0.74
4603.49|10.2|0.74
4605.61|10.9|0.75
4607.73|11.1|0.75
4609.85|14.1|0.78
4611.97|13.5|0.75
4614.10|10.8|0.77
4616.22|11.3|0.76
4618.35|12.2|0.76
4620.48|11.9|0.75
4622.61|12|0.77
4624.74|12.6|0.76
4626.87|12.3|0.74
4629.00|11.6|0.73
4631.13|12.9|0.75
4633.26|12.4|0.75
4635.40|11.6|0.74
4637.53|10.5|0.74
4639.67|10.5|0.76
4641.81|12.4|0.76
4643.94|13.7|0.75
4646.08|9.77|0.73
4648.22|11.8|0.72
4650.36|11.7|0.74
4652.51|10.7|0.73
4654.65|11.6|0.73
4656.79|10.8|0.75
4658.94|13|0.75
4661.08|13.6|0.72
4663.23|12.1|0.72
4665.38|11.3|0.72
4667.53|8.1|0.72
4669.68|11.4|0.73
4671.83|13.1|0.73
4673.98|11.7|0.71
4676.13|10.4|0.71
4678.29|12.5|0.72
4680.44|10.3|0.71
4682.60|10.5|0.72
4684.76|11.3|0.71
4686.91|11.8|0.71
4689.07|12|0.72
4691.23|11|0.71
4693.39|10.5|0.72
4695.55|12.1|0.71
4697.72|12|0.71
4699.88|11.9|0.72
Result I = 0.03 mag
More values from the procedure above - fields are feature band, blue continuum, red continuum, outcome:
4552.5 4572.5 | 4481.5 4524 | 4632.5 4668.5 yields -0.07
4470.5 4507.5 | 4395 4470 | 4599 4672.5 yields -0.12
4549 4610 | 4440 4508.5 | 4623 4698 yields -0.10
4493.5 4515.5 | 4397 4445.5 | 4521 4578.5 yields -0.08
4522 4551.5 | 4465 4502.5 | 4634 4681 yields 0.12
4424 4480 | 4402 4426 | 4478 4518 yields 0.11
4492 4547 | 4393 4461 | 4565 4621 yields 0.02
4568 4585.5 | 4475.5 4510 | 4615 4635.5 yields 0.02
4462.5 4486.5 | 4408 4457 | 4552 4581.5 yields -0.11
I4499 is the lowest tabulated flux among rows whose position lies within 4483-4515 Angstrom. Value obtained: 7.66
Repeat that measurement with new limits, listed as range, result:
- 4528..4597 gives 5.86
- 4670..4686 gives 10.3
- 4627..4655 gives 9.77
